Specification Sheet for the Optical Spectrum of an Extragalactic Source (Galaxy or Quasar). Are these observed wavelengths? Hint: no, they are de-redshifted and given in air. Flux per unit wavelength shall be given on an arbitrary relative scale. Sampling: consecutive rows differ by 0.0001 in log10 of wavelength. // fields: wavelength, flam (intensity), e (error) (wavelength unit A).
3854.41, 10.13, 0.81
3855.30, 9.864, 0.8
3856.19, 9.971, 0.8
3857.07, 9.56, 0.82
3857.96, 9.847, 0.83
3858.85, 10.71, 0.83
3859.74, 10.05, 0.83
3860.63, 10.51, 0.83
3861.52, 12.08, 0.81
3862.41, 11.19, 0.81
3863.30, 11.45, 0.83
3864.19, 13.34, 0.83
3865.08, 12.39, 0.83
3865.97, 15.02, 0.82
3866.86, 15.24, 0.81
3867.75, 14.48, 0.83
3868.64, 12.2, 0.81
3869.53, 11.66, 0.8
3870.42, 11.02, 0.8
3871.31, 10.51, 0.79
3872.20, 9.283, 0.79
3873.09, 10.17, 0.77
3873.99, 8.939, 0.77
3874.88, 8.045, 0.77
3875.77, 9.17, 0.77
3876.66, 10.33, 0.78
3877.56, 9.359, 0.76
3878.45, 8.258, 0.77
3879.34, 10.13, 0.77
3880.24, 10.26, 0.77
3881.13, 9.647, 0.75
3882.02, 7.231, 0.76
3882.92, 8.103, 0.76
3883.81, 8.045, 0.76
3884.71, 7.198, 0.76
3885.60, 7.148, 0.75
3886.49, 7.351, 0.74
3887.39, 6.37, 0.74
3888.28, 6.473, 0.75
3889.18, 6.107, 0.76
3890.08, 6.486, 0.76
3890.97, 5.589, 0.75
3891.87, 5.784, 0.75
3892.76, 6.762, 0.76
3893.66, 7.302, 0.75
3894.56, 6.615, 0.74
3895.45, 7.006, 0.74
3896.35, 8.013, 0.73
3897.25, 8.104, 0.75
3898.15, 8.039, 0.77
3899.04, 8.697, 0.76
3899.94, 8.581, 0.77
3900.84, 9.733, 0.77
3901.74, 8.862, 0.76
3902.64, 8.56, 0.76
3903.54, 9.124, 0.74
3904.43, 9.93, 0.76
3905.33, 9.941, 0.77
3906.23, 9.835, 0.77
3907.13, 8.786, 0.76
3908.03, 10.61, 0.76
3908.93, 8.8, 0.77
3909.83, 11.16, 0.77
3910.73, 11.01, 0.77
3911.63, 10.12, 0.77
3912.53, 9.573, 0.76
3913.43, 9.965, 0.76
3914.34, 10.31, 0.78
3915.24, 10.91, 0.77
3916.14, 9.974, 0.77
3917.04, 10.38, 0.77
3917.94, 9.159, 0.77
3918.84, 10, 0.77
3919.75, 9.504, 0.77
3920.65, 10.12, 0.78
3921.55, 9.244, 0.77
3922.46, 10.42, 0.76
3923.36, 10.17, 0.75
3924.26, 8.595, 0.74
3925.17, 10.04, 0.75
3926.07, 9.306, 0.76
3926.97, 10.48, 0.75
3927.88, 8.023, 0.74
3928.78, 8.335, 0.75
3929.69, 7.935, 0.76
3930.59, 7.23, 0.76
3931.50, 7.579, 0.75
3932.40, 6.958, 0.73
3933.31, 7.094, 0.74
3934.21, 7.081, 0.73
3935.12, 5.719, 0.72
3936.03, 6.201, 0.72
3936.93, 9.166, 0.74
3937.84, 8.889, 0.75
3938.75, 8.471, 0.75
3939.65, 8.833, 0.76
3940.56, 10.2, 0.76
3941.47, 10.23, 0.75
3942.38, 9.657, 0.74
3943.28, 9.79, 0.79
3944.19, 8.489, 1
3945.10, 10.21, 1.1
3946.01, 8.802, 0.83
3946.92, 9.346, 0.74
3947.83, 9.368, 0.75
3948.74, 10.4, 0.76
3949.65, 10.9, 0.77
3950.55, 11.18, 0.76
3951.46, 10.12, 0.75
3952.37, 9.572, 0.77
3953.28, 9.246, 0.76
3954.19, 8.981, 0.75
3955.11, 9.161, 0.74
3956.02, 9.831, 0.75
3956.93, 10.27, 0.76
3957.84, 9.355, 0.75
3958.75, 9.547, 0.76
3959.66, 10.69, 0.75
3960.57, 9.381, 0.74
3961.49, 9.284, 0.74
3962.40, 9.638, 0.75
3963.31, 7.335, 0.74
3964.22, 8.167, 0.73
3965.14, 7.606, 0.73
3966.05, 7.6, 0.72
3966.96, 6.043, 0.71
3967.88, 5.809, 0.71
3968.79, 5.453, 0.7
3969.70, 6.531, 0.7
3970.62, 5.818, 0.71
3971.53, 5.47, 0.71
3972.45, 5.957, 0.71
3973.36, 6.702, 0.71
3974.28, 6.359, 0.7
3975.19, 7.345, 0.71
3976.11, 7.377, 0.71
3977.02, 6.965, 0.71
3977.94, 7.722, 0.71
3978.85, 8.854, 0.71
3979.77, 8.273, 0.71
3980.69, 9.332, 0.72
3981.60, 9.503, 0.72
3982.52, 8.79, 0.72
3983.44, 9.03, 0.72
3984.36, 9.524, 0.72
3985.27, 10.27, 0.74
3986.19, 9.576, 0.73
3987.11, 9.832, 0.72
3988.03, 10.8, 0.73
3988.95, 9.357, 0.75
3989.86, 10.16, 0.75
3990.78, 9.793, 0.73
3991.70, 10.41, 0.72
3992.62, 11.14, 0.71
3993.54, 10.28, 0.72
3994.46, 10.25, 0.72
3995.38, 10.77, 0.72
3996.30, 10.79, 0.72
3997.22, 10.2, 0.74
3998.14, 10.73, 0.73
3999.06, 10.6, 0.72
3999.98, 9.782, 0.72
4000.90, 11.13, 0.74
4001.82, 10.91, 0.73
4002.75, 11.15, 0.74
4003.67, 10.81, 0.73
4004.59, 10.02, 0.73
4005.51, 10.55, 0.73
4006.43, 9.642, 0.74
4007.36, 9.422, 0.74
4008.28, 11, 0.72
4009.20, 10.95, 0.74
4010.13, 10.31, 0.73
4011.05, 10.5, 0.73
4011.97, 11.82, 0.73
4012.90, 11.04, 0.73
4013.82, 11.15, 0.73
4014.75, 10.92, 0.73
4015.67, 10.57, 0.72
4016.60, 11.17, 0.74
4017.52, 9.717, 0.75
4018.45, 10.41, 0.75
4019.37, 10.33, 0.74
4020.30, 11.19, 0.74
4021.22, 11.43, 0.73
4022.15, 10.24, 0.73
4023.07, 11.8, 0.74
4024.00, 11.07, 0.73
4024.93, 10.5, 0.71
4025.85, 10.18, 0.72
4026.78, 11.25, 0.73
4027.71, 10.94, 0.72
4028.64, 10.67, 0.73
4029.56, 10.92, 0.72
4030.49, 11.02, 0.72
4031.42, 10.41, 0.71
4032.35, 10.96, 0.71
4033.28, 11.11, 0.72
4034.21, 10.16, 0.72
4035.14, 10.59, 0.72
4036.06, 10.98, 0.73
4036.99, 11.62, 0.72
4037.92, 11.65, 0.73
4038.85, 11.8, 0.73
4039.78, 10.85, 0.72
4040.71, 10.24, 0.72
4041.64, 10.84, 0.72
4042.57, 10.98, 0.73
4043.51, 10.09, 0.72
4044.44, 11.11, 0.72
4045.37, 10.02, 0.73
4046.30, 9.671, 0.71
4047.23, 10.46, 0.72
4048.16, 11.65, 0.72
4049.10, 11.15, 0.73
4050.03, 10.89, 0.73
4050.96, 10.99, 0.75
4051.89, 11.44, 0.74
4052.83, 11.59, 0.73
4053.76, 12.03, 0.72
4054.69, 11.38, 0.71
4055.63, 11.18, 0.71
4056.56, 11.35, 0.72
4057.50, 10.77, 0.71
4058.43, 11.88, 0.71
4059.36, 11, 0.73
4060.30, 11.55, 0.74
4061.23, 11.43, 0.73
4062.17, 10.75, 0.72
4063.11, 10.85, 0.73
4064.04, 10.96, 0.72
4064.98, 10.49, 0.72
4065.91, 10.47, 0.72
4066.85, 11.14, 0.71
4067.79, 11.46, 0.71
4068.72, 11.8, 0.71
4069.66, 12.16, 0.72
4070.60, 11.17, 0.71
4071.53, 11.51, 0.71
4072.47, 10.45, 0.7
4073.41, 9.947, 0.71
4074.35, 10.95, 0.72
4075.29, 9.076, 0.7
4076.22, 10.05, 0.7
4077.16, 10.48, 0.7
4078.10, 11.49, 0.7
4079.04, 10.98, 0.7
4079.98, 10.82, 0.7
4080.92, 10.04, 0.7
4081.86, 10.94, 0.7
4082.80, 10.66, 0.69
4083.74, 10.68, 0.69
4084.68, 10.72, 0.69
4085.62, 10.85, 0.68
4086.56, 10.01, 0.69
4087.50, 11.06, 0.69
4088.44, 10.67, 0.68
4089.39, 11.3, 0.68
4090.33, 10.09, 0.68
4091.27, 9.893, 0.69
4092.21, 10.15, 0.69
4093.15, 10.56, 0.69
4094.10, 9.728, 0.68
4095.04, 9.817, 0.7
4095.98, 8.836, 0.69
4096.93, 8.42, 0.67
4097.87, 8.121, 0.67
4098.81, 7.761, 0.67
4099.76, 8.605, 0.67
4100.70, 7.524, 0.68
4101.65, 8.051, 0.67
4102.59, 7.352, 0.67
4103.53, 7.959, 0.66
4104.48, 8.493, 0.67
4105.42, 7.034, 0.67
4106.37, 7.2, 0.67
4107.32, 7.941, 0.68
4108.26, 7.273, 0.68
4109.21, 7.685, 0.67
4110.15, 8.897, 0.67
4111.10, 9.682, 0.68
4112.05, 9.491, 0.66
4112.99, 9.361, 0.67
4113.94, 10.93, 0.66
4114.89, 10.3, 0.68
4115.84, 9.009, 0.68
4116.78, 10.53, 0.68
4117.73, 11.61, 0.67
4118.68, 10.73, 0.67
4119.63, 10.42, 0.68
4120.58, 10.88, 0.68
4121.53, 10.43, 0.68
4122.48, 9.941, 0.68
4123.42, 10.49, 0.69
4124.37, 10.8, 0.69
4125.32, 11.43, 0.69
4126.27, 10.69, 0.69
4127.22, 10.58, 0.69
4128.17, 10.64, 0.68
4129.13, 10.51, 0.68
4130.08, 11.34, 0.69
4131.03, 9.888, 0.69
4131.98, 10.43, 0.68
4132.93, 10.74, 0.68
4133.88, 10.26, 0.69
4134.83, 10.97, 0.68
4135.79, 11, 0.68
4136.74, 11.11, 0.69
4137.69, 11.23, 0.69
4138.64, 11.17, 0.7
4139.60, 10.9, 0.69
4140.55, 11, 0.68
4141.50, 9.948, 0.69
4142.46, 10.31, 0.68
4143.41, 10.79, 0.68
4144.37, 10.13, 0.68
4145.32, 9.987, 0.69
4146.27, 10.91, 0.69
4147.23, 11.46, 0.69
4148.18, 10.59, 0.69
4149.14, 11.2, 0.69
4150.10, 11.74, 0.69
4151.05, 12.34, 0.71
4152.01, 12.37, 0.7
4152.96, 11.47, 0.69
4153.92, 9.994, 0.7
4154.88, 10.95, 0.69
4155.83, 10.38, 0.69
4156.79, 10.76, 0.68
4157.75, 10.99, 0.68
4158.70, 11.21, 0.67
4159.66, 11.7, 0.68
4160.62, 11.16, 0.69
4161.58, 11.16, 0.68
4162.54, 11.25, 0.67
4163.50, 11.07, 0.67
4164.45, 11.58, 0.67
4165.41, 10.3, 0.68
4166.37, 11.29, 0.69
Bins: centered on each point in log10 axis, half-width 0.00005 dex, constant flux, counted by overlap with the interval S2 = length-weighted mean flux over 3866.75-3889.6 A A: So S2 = 9.25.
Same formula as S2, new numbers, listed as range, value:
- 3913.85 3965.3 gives 9.18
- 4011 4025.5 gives 10.9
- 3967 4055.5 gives 10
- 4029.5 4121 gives 10.3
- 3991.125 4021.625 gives 10.6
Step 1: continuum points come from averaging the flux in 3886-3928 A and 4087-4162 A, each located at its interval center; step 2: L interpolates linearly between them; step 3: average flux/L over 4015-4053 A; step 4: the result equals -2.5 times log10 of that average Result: -0.13 mag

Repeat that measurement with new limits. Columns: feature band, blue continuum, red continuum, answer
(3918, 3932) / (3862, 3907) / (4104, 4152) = 0.027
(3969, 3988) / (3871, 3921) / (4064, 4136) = 0.163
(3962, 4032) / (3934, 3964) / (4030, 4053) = 0.062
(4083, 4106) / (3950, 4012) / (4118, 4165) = 0.117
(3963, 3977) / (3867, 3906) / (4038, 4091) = 0.413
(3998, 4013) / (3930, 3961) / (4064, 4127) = -0.129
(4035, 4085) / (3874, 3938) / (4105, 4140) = -0.136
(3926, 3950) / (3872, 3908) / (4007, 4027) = 0.066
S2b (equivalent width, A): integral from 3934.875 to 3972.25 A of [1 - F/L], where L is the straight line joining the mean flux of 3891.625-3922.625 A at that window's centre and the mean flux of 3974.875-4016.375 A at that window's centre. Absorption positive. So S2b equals 3.5 A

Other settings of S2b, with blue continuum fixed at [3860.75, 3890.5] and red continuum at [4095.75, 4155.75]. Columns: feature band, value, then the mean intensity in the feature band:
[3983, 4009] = -1.0 A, 10.3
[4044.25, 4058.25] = -1.5 A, 11.1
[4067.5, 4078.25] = -0.9 A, 10.9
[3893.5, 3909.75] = 1.8 A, 8.78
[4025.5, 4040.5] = -1.5 A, 10.9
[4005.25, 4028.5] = -1.8 A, 10.7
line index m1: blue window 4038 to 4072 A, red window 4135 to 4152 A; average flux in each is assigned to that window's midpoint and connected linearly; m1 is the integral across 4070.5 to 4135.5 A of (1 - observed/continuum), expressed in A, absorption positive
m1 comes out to 6.63 A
